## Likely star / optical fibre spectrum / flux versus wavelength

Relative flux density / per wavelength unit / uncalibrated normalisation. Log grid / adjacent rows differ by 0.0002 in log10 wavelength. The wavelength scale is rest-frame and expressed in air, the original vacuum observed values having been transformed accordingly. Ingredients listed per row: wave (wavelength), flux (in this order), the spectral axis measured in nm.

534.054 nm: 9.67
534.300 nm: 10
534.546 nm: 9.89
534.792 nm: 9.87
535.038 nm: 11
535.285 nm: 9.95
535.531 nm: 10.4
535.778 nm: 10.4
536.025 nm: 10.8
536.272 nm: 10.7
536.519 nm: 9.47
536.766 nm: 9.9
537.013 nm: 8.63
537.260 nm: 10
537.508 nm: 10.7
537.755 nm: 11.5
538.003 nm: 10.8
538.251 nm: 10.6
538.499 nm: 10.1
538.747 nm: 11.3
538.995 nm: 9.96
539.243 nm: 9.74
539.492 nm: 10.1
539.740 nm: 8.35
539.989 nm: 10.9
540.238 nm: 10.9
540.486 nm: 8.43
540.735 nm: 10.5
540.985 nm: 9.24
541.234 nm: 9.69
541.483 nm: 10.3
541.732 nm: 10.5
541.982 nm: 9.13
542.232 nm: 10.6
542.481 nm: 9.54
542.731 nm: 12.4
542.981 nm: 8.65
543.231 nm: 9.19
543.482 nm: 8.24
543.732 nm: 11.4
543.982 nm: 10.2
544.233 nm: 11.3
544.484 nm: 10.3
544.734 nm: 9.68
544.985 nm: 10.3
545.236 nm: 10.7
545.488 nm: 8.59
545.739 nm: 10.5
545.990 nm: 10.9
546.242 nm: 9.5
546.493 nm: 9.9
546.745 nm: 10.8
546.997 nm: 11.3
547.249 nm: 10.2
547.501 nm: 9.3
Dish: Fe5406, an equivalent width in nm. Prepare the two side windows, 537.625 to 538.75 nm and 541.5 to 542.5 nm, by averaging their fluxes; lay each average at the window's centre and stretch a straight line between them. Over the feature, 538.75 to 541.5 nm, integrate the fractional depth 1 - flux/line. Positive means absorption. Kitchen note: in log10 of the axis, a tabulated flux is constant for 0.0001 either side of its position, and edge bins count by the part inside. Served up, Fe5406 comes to 0.14 nm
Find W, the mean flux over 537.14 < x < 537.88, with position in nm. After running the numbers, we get 10.7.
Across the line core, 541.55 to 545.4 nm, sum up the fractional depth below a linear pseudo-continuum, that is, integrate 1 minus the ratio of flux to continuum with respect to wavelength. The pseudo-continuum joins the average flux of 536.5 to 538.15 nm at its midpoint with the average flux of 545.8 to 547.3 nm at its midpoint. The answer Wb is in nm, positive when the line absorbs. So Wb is 0.087 nm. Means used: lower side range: 10.2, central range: 10.1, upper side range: 10.4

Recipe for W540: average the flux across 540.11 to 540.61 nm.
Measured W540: 9.69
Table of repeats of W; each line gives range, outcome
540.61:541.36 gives 9.8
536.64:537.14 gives 9.29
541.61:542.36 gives 10.1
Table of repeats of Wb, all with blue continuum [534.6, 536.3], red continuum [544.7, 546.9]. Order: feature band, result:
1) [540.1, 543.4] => 0.11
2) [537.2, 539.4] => -0.04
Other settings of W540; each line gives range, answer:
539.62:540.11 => 9.62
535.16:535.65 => 10.2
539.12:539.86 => 9.4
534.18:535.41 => 10.1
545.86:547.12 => 10.5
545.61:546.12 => 10.7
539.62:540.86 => 9.82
